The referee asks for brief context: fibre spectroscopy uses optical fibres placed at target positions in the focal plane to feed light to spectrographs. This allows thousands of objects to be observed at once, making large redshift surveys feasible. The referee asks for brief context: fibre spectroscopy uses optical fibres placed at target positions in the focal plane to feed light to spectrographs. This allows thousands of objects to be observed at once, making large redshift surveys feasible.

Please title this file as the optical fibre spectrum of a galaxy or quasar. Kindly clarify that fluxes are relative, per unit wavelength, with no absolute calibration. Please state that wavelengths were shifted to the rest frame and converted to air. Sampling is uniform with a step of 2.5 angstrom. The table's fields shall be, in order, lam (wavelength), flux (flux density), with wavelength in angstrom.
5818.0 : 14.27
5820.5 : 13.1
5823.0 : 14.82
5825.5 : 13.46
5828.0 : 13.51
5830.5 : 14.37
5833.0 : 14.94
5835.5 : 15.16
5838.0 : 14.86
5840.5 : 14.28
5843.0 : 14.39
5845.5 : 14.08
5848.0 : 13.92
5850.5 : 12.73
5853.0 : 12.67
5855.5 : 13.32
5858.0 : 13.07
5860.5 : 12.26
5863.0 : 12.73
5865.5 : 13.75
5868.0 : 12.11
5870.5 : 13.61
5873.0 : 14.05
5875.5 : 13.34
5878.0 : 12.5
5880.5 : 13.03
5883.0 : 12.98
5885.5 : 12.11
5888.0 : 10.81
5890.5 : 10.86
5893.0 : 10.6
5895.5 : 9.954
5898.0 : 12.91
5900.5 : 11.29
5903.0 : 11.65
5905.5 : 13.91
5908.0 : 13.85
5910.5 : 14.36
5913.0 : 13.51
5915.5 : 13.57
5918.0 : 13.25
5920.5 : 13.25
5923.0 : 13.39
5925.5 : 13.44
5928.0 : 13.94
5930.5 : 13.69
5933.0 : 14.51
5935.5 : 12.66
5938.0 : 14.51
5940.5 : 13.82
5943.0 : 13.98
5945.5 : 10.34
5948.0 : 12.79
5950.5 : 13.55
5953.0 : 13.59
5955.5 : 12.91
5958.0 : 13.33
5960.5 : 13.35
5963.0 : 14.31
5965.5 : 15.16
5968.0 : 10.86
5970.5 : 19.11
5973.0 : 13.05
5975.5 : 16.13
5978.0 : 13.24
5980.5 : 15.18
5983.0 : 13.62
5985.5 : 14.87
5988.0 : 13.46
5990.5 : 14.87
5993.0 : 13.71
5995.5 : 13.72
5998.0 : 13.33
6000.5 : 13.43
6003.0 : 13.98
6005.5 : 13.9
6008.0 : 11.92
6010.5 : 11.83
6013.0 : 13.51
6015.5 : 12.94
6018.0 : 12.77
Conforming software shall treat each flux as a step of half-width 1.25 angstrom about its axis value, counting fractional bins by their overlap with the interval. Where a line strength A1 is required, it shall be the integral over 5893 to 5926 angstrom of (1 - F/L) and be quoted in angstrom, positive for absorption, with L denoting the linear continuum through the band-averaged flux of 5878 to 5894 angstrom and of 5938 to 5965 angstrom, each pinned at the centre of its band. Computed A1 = -1.3 angstrom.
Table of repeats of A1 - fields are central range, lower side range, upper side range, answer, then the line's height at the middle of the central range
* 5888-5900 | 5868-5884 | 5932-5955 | 1.9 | 13.2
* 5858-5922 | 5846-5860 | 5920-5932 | 3.4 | 13.4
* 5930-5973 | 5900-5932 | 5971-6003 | 0.4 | 13.8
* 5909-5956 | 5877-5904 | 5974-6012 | -3.3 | 12.6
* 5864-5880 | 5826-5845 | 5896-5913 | 0.5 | 13.6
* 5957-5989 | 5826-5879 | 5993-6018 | -2.5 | 13.3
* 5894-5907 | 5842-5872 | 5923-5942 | 1.5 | 13.5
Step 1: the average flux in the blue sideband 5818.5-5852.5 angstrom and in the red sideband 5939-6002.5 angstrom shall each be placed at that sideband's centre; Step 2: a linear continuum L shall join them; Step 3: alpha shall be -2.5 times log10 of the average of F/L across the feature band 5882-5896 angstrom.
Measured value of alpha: 0.236 mag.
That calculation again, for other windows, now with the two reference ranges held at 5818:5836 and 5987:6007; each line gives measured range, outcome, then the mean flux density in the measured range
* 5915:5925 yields 0.05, 13.4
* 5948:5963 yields 0.04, 13.4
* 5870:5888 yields 0.09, 12.9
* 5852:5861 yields 0.10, 12.9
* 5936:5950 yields 0.07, 13.1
